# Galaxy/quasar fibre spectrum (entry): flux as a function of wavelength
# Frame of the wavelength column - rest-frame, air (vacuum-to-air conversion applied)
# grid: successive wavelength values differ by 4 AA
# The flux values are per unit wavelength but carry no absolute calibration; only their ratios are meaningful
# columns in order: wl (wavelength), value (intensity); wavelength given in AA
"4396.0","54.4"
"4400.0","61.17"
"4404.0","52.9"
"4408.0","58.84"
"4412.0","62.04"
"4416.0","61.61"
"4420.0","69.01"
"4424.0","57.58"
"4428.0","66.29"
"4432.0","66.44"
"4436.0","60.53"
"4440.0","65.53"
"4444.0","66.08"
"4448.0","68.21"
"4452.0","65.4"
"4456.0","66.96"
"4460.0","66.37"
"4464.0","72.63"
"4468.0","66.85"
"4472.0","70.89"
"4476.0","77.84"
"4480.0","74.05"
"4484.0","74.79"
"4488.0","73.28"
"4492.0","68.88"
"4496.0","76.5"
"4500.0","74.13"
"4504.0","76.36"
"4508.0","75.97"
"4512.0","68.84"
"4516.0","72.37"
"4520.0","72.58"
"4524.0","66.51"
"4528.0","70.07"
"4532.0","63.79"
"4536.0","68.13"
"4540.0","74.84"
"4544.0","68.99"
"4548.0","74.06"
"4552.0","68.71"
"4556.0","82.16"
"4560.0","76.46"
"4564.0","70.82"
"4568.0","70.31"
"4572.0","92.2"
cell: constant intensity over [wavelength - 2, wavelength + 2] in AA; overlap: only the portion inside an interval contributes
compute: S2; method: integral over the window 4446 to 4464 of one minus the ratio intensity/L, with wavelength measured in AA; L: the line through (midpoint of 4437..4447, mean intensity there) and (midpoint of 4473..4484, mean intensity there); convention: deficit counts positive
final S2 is 0.4 AA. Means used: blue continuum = 65.5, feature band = 67.4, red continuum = 75.3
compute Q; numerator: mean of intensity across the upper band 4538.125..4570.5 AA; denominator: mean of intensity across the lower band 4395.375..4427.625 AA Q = 1.22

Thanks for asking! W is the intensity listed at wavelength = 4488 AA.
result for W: 73.28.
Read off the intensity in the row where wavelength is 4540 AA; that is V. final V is 74.84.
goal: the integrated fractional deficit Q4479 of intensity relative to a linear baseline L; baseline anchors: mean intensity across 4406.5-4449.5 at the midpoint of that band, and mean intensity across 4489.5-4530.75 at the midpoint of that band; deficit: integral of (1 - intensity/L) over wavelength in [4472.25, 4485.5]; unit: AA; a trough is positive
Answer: -1.2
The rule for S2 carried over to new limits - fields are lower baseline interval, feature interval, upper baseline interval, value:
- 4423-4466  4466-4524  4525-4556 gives -3.9 AA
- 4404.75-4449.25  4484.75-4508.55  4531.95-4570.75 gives -1.9 AA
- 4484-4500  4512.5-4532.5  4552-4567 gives 1.2 AA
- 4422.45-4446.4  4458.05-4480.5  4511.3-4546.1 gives -1.8 AA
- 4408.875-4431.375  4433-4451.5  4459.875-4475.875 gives 0.4 AA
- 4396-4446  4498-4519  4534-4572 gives -1.1 AA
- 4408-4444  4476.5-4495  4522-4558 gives -1.7 AA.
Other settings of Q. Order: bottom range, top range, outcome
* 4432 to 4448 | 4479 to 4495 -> 1.12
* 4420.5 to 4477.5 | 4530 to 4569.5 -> 1.07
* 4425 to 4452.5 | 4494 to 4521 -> 1.13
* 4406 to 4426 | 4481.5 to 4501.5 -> 1.19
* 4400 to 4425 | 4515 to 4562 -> 1.18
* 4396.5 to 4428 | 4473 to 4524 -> 1.21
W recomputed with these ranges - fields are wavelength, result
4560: 76.46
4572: 92.2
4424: 57.58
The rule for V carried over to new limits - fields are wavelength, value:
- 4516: 72.37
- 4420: 69.01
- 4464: 72.63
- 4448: 68.21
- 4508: 75.97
